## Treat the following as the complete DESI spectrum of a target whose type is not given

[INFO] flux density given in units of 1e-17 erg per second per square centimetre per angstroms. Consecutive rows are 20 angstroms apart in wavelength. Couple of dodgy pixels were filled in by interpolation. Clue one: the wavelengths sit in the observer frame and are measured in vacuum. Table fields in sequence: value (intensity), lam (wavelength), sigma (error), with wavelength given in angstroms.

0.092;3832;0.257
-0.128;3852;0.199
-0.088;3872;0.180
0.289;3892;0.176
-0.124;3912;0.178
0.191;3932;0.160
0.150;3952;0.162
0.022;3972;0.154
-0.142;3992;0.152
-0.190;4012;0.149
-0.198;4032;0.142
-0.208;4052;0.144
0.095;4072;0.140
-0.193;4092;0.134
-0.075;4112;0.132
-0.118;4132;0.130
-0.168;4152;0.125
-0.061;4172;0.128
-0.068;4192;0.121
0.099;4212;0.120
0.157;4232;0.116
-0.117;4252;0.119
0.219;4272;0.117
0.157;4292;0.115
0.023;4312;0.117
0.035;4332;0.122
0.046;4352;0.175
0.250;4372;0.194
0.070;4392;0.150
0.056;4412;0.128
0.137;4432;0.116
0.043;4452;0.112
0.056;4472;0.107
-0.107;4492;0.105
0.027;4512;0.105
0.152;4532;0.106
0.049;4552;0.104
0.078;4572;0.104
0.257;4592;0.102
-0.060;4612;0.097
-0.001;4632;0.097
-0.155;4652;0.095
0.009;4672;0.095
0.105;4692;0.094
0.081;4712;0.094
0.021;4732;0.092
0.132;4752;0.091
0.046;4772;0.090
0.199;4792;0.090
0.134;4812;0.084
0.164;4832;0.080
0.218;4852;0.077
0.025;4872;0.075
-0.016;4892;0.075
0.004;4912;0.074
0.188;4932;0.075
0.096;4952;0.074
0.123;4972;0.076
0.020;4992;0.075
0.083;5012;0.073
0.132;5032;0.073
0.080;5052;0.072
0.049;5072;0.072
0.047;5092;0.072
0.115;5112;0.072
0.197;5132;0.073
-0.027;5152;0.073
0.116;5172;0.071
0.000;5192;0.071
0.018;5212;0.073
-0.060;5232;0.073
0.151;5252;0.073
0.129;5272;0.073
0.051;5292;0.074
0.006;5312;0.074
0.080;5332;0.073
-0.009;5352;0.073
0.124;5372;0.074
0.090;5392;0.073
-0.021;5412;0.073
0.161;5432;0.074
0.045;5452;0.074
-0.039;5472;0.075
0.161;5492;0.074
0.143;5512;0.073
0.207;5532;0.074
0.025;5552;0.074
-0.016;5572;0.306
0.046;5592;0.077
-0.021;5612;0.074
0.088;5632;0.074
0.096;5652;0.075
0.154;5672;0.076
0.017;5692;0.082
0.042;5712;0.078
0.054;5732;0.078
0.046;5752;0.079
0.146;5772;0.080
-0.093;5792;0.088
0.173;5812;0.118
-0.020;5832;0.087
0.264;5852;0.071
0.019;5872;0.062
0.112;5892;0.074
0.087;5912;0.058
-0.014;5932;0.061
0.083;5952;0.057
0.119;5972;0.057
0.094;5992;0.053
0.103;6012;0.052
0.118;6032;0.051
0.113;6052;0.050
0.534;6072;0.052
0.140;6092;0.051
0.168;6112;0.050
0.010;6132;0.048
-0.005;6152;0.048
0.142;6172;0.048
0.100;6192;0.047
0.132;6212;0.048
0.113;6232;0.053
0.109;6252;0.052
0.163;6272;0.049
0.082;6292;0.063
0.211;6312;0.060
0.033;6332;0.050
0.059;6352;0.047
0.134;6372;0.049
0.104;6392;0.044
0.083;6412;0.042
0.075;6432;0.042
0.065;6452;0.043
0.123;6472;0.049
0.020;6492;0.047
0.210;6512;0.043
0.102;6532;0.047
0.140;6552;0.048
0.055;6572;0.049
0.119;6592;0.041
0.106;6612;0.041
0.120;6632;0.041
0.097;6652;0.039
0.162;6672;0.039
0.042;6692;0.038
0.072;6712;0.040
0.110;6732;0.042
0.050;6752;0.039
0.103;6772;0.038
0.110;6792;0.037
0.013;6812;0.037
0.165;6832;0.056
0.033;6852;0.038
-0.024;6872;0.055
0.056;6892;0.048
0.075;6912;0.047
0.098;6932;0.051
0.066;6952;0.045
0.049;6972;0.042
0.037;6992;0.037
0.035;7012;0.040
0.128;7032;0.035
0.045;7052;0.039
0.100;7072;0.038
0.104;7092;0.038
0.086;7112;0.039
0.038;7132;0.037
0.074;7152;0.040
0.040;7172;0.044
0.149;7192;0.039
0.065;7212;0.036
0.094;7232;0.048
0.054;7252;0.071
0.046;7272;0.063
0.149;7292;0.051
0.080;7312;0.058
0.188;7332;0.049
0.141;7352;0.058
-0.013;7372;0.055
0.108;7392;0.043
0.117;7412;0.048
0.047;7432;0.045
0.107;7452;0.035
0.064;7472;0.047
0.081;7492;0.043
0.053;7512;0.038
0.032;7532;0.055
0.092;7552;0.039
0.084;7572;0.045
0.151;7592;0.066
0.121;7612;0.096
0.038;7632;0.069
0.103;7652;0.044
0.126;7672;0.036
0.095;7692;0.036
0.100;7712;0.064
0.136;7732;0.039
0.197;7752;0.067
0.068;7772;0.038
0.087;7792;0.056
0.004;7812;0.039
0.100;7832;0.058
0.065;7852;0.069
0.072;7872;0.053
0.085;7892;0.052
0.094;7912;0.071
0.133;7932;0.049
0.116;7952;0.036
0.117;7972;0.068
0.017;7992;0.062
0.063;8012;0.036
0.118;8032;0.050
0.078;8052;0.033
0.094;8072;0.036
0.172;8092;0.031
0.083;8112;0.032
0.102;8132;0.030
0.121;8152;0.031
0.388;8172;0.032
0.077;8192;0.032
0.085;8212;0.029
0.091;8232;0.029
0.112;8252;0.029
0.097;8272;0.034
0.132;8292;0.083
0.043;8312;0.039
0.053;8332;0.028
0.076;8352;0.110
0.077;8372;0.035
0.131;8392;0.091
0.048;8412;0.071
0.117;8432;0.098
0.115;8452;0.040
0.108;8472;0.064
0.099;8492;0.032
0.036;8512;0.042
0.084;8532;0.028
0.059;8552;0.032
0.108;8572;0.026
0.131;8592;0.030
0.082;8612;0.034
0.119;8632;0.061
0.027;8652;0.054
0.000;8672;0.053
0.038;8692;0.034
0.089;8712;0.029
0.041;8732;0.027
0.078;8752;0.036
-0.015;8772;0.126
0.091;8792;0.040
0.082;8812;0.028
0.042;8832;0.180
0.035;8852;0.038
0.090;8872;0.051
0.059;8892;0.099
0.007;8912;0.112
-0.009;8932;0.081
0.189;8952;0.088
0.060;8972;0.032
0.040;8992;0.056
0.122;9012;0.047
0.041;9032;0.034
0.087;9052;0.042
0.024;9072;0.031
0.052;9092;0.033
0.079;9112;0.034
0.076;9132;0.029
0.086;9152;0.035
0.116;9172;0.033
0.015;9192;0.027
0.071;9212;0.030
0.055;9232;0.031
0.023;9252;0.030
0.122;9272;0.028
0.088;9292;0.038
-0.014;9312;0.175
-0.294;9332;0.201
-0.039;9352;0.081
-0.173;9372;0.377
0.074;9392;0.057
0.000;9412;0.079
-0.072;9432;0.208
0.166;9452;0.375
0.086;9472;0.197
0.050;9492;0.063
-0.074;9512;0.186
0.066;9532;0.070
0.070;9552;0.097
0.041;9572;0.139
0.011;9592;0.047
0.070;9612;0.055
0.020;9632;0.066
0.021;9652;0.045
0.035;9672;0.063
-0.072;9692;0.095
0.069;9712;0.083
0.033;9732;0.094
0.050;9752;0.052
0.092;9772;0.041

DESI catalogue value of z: 0.630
